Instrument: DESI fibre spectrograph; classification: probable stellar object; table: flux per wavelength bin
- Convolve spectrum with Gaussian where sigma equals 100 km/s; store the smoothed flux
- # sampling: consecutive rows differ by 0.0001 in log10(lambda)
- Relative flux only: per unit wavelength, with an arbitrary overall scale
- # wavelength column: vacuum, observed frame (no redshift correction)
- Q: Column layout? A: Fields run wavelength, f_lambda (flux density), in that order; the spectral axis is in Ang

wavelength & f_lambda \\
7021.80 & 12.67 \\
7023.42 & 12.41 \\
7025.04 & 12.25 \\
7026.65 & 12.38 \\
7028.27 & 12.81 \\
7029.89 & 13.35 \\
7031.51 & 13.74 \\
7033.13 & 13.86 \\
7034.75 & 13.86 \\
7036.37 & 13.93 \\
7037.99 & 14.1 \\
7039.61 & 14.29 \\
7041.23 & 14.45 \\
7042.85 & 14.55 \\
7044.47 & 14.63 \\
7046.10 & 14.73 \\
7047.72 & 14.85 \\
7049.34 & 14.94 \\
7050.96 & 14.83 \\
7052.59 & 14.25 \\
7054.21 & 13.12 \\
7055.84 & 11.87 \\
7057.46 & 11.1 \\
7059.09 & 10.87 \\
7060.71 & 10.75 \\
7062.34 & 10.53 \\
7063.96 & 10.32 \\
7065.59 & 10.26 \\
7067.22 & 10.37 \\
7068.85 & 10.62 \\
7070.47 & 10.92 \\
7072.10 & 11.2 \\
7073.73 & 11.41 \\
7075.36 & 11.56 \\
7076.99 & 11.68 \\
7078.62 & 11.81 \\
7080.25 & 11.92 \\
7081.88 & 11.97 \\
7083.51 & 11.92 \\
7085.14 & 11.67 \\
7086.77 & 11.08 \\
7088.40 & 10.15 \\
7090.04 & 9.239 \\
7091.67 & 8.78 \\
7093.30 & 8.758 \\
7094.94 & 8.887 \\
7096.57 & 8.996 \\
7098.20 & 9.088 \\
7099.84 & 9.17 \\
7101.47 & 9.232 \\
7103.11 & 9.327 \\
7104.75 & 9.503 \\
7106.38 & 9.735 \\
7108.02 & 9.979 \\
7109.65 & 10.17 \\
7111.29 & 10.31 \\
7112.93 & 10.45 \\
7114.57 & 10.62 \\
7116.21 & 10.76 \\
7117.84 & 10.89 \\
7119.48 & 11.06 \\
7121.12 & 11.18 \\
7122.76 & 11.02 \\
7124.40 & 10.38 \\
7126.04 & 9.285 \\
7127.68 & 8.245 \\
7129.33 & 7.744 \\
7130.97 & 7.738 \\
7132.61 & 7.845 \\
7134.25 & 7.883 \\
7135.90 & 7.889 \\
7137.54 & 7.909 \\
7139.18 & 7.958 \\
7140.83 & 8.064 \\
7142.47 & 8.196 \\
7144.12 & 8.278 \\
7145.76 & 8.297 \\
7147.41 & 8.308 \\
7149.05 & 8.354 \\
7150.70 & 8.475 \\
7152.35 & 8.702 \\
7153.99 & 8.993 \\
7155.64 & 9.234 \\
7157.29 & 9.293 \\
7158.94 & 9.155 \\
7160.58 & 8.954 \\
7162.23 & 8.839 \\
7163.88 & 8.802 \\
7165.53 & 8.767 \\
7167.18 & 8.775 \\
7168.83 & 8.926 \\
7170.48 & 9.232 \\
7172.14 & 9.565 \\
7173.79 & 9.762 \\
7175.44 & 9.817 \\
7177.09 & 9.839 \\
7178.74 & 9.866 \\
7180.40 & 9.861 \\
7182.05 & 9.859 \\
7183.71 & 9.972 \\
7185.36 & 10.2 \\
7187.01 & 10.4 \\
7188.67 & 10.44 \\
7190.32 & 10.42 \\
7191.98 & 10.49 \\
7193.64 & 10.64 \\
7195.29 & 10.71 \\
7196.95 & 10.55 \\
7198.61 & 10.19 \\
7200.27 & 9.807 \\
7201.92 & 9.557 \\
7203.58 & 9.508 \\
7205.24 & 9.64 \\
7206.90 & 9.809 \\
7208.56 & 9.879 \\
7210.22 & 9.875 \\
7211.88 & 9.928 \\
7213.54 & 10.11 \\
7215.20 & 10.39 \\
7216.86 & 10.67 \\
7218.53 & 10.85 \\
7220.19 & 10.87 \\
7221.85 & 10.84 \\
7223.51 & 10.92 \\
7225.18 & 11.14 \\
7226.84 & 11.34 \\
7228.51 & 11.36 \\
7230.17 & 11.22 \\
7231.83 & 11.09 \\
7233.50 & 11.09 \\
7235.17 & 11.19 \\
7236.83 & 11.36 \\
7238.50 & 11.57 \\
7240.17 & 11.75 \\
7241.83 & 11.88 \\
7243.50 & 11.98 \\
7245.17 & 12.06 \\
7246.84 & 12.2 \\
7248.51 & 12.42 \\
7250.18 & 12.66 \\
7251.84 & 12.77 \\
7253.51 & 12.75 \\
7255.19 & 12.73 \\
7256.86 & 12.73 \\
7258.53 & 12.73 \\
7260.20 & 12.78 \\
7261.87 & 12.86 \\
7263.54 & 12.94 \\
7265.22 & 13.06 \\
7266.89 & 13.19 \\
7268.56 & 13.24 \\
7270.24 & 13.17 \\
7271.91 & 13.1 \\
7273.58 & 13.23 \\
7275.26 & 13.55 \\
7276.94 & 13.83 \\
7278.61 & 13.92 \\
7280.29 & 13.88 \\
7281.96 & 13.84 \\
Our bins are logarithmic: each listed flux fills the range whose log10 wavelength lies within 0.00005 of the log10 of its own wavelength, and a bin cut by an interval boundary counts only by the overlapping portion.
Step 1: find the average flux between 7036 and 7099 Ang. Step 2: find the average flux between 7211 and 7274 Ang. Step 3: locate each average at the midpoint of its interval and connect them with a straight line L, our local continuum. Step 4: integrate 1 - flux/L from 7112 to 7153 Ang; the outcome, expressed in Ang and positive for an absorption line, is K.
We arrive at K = 9.71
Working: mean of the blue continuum 11.8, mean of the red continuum 11.9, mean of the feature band 9.02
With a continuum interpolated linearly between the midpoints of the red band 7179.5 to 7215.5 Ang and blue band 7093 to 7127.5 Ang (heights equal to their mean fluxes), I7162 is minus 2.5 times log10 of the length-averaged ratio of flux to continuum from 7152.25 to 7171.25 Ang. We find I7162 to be 0.12 mag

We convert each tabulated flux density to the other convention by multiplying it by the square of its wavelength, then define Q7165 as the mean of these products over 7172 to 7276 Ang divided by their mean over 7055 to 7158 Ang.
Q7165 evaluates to 1.18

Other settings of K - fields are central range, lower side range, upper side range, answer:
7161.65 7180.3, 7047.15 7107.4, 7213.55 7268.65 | 3.5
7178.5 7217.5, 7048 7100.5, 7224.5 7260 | 5.3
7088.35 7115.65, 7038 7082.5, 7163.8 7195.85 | 4.6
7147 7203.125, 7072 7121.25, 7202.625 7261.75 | 7.1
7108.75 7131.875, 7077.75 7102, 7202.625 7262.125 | 1.0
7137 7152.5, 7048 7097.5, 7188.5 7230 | 3.7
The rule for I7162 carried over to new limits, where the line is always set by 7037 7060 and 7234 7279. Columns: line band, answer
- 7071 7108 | 0.29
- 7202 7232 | 0.22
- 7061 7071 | 0.28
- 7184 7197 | 0.23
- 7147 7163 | 0.43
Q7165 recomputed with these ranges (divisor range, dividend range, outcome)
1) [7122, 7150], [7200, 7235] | 1.27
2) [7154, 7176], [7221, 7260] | 1.32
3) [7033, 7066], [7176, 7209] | 0.80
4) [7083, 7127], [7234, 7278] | 1.31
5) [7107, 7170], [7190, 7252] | 1.23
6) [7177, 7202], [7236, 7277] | 1.26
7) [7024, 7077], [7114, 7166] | 0.72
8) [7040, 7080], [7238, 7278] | 1.09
